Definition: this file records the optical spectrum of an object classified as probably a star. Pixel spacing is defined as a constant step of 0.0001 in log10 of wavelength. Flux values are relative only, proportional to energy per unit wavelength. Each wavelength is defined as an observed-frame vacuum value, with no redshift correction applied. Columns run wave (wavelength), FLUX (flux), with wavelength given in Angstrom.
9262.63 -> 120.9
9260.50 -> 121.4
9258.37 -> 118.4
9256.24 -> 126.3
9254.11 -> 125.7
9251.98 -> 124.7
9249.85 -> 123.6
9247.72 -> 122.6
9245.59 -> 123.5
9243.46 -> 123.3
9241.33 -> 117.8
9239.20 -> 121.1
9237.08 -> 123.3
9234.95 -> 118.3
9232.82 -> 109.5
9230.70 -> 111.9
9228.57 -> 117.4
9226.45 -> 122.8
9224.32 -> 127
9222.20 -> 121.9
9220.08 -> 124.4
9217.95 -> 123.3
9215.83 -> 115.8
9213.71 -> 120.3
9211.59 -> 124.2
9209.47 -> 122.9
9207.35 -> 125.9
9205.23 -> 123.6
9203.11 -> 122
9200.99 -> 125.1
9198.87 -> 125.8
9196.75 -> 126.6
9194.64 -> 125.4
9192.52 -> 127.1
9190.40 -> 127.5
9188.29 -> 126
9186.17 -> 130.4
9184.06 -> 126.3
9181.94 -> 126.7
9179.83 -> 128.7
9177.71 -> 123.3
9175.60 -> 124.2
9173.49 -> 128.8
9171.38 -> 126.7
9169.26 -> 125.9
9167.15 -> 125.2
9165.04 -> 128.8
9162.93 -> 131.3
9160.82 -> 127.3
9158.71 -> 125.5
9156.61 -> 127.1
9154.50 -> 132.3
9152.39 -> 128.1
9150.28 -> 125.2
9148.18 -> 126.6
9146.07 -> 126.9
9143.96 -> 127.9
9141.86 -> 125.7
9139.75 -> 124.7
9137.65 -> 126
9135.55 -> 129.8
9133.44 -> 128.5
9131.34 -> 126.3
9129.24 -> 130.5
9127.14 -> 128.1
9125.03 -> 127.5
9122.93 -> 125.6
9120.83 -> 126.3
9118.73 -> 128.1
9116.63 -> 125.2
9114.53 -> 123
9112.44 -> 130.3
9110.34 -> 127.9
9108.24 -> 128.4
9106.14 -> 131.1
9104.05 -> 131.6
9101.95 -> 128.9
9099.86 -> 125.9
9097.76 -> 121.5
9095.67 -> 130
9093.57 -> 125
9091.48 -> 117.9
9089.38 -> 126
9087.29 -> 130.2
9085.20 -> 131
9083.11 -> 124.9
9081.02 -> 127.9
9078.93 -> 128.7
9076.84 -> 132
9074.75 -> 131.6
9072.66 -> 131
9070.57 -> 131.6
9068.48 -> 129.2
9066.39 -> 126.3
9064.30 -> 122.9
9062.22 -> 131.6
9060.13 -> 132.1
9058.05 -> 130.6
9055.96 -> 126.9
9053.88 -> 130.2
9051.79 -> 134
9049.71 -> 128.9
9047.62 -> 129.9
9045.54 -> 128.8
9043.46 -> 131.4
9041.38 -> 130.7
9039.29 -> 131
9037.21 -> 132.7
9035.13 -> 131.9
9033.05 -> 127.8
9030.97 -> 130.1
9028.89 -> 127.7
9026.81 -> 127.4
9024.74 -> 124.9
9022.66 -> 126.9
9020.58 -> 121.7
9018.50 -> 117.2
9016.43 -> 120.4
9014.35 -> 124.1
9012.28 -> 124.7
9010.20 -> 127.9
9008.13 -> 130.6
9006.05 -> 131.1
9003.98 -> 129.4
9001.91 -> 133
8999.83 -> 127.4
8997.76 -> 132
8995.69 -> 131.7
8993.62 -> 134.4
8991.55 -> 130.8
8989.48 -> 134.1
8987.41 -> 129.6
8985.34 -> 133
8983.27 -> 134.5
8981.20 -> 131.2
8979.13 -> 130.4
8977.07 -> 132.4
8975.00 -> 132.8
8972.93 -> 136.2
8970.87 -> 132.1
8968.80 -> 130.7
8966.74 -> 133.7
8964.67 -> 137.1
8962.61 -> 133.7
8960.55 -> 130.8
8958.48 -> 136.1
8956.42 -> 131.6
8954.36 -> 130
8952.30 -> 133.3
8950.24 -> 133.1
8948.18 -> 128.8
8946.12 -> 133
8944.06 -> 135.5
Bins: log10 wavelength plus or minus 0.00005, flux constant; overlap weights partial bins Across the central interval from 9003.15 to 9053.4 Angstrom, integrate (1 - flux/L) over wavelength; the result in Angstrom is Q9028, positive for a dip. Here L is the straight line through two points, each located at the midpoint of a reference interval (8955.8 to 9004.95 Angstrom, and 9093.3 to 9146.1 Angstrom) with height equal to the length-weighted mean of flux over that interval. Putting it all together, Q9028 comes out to 1.0 Angstrom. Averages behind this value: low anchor 132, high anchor 127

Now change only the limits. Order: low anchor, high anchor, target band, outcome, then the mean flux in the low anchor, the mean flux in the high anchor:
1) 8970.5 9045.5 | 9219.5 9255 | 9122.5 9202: -2.10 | 130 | 121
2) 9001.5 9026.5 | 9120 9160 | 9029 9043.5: -0.51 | 126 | 127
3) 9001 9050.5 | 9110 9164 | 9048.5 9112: -0.45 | 128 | 127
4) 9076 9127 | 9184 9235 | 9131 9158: -0.39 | 127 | 123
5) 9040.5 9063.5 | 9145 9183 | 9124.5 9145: 0.08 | 130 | 127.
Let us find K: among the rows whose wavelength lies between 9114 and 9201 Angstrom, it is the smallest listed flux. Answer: 123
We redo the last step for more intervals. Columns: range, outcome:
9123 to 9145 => 124.7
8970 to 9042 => 117.2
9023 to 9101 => 117.9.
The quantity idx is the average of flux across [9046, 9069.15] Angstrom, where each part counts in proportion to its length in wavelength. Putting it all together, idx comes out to 129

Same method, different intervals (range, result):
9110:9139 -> 127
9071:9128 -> 128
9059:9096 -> 128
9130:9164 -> 127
